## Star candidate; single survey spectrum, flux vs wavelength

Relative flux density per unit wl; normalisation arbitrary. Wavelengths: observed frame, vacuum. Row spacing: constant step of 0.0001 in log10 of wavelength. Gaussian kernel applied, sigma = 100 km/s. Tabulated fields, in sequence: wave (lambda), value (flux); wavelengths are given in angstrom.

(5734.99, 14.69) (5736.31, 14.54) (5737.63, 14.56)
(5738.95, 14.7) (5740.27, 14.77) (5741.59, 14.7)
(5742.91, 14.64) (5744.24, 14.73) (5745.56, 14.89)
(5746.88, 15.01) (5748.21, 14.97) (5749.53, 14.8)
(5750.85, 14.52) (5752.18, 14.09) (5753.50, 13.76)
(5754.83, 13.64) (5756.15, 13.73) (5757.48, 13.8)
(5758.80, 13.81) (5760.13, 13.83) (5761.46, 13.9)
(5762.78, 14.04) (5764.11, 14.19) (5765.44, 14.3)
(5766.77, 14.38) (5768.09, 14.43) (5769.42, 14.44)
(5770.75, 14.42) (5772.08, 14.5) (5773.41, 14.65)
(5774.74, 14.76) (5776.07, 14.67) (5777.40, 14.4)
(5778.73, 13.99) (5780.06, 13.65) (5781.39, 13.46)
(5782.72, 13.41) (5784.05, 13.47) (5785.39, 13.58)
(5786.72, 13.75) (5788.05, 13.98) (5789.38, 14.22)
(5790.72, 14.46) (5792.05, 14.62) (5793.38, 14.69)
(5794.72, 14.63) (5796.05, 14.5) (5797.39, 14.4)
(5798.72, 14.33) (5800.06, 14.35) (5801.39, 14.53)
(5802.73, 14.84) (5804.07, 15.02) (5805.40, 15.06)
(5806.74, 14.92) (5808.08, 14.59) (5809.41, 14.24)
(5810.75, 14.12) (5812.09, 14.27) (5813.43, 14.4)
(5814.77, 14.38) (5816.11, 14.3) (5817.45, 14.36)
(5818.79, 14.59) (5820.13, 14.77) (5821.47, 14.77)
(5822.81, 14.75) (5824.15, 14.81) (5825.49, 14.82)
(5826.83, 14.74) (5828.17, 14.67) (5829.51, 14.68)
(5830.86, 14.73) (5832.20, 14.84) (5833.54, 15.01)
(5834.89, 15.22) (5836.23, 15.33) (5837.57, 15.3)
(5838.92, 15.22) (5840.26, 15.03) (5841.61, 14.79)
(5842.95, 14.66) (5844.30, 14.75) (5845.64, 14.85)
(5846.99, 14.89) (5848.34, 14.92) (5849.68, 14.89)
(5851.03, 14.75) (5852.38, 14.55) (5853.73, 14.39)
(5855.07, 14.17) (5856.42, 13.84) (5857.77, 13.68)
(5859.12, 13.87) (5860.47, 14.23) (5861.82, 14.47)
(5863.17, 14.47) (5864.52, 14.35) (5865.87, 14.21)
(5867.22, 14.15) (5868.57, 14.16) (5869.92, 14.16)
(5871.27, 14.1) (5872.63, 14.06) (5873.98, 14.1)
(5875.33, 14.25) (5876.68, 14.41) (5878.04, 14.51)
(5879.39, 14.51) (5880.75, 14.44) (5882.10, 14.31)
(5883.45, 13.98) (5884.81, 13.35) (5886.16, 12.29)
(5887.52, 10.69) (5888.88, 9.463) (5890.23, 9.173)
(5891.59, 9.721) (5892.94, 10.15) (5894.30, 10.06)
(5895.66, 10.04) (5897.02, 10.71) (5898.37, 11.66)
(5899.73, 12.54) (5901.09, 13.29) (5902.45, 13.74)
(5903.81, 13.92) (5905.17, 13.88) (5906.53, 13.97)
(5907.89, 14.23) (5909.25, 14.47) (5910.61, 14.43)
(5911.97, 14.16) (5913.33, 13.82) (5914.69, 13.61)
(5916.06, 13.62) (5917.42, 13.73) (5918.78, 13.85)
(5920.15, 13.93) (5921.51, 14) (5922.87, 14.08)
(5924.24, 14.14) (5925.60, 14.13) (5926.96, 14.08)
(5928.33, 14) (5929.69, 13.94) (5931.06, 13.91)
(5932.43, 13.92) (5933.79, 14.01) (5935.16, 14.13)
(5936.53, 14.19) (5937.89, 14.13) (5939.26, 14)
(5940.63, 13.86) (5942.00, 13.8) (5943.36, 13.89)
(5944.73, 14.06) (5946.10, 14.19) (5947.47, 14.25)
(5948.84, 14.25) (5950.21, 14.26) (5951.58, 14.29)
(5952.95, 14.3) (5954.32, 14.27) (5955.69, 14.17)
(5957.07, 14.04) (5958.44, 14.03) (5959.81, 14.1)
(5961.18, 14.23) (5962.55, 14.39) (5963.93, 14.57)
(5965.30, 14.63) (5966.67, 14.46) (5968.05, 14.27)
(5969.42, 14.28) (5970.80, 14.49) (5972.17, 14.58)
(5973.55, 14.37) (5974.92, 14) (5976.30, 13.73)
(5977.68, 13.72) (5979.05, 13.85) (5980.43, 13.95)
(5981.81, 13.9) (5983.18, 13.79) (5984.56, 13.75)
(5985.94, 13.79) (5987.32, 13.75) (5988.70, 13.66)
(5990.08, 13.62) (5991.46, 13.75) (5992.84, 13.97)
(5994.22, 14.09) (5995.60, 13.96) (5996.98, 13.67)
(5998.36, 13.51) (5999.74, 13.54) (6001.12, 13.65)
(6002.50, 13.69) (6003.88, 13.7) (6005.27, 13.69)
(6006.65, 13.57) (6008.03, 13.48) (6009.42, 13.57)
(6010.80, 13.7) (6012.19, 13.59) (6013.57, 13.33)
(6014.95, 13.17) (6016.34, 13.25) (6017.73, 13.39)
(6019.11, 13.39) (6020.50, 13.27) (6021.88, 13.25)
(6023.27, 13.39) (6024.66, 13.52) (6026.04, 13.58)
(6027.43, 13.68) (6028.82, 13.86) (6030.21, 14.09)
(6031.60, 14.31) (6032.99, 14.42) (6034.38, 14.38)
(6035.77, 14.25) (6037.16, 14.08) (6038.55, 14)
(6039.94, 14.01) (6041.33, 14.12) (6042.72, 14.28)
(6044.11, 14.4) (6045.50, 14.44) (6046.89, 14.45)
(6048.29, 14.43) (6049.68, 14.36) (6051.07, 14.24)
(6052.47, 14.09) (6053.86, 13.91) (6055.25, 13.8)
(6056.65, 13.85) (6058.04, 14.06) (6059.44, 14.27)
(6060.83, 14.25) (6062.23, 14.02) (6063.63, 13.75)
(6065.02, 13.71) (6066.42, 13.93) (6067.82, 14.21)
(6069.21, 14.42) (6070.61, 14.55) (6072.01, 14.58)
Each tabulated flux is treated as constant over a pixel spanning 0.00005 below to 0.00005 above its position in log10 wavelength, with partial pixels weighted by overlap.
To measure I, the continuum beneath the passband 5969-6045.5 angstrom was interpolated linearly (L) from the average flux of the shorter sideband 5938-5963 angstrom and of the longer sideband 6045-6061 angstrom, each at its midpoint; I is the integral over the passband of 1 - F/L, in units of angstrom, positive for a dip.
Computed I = 1.8 angstrom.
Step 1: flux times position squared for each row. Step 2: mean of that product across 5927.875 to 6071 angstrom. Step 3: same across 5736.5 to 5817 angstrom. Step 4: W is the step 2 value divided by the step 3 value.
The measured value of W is 1.1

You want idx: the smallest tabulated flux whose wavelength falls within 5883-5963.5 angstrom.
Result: 9.173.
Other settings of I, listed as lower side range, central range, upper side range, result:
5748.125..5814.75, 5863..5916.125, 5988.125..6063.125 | 3.7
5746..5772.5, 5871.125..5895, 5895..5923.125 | 1.7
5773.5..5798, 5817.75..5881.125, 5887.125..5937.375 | -4.6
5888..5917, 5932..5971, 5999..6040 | -3.7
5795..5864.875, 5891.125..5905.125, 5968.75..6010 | 2.5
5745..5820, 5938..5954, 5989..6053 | -0.1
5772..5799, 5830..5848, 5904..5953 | -1.1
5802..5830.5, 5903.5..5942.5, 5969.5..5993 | 0.5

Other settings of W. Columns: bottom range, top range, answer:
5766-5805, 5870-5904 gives 0.91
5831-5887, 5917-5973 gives 1.01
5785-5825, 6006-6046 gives 1.03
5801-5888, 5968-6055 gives 1.02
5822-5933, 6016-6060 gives 1.07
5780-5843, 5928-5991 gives 1.02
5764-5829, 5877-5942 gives 0.95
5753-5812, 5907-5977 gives 1.05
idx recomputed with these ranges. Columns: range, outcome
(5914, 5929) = 13.61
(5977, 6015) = 13.17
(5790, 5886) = 13.35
